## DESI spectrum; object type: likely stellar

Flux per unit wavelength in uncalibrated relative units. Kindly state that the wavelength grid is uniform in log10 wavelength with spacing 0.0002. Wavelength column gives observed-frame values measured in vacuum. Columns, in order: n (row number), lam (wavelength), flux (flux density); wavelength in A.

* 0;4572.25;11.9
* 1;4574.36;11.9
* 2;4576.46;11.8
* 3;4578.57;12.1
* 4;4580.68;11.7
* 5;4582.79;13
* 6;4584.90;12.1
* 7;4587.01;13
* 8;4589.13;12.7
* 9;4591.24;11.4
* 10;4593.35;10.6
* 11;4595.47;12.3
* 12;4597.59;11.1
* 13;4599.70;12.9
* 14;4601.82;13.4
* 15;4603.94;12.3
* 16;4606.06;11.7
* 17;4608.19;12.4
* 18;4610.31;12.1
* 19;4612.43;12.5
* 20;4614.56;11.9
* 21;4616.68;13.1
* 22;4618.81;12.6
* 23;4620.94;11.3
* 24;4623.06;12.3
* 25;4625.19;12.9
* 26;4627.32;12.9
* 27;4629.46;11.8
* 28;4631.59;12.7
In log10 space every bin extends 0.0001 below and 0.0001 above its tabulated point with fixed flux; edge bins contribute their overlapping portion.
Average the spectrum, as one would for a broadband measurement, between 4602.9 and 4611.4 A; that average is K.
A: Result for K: 12.1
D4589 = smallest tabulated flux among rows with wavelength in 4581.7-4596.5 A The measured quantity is 10.6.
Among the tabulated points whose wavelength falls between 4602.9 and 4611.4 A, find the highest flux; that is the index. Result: 12.4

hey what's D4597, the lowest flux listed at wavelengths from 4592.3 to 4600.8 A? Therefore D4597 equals 10.6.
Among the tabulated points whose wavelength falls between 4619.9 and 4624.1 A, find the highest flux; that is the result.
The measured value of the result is 12.3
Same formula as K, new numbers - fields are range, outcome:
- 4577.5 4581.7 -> 11.9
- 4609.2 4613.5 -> 12.3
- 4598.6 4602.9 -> 13.1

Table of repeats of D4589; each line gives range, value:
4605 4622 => 11.3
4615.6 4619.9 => 12.6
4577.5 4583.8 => 11.7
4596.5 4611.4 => 11.1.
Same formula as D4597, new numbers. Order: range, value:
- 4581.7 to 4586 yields 12.1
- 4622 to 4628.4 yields 12.3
